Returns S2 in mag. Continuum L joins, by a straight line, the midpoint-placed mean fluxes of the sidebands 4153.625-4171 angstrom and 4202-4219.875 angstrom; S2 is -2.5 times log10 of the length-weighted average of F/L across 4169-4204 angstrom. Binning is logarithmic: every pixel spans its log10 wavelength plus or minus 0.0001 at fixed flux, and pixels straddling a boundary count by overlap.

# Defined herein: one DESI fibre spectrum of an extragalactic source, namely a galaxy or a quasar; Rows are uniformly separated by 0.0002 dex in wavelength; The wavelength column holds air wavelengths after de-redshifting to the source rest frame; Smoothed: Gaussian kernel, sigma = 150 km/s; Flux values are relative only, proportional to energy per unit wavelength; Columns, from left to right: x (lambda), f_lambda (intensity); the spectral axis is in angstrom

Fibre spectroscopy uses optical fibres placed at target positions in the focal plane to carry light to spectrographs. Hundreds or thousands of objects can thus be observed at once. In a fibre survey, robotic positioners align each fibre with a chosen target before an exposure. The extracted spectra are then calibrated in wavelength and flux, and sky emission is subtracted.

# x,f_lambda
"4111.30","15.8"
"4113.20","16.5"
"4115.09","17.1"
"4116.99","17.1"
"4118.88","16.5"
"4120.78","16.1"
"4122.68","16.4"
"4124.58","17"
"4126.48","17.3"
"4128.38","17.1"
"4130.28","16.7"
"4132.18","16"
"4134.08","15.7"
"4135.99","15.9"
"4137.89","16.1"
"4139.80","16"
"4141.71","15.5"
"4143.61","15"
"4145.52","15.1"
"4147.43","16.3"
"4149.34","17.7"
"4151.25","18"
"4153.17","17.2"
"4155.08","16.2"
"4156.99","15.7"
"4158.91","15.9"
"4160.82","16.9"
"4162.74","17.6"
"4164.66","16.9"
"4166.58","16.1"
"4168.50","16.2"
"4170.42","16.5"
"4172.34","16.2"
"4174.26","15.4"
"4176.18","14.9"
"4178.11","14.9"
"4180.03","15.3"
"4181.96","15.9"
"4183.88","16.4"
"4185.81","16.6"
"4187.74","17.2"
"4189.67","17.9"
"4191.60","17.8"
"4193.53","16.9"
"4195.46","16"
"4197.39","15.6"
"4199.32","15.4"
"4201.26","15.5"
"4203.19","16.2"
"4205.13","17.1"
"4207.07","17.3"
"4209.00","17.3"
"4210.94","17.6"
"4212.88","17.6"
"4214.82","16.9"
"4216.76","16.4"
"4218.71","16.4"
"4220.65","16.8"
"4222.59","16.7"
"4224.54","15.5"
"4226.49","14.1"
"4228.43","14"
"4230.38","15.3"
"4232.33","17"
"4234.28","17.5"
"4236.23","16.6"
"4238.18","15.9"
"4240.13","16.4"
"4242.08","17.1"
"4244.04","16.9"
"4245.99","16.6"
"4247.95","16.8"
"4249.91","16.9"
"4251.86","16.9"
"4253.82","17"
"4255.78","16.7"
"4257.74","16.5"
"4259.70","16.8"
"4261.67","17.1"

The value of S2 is 0.04 mag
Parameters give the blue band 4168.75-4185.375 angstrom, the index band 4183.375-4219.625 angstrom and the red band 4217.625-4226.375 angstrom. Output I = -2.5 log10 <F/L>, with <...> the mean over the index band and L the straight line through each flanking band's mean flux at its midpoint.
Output -0.053 mag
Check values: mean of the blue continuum 15.7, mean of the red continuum 16.1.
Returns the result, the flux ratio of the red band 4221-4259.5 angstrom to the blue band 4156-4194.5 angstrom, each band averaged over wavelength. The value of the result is 1.0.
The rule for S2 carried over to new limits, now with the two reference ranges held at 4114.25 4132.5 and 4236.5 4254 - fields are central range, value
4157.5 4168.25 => 0.009 mag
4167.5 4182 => 0.073 mag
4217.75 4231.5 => 0.078 mag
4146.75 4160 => 0.001 mag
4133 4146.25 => 0.075 mag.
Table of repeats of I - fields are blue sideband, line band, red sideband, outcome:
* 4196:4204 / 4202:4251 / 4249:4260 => -0.02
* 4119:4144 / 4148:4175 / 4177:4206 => -0.02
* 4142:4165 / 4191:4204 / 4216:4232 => -0.01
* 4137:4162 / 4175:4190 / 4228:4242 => 0.01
